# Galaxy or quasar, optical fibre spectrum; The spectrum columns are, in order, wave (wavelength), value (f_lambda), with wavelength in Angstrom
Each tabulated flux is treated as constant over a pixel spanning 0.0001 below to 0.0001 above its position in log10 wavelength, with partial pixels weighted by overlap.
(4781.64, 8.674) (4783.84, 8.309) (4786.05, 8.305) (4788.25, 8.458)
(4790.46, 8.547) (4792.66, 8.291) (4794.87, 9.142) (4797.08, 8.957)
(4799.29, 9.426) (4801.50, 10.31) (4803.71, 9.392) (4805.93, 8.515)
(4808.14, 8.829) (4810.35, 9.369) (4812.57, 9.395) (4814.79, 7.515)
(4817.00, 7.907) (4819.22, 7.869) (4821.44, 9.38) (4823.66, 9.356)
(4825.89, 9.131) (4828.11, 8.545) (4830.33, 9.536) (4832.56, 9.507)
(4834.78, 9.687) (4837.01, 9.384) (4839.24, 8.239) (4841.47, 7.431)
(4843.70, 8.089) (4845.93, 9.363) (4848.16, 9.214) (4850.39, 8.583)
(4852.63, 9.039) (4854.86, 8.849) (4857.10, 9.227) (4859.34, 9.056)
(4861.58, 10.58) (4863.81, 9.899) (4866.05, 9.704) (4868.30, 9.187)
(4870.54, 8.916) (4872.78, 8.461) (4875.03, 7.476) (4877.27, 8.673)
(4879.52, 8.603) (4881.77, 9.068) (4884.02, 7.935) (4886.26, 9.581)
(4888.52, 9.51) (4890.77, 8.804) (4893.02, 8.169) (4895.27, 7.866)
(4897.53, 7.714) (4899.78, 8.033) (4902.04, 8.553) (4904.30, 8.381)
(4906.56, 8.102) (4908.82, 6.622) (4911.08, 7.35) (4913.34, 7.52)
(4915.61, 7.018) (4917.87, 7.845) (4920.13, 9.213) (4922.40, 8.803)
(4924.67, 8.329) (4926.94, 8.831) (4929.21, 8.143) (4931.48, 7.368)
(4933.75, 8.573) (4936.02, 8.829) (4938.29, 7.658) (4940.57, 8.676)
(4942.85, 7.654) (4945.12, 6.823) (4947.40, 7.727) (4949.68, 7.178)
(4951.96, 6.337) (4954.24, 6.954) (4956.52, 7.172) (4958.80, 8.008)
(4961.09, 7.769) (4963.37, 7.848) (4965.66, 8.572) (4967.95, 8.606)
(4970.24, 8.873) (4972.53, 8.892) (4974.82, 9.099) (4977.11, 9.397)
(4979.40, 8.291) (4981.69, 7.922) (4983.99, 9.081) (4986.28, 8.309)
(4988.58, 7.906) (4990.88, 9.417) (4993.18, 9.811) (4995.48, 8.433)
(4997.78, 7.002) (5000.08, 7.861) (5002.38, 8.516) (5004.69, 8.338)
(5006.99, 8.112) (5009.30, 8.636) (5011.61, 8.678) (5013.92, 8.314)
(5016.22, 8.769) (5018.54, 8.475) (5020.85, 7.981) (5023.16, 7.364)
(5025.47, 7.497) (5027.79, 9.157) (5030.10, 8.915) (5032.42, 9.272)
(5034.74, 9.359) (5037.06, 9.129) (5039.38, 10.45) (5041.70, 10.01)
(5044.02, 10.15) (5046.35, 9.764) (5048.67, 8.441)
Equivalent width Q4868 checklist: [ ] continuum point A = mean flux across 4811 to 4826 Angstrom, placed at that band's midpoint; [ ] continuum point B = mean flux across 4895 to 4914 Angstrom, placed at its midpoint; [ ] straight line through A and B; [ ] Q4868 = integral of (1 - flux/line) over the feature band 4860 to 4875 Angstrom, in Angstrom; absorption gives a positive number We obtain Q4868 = -2.1 Angstrom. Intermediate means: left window 8.64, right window 7.8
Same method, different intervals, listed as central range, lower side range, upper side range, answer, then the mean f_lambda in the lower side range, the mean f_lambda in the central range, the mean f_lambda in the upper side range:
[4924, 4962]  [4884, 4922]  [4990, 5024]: 2.2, 8.15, 7.76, 8.38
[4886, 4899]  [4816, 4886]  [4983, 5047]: 0.5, 8.91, 8.53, 8.73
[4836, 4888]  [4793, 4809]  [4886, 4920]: -2.4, 9.18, 8.9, 8.07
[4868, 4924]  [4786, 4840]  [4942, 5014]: 1.8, 8.94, 8.28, 8.17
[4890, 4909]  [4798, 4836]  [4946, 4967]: 0.1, 9.04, 8.08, 7.51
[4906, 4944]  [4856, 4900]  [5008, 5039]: 3.2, 8.84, 8.03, 8.62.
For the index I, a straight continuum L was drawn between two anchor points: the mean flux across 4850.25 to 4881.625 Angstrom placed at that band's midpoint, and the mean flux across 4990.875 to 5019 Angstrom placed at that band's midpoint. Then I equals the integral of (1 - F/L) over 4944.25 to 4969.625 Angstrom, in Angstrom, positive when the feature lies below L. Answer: 3.1 Angstrom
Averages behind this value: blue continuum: 9.03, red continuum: 8.45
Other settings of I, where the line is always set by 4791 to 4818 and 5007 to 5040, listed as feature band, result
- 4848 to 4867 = -1.1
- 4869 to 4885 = 0.7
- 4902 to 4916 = 1.9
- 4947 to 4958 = 2.1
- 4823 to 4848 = -0.1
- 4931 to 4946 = 1.3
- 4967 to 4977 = -0.2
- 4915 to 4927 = 0.6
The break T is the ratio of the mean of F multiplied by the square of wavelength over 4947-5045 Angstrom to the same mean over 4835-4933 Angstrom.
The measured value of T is 1.04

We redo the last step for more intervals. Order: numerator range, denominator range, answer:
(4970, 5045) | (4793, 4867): 1.04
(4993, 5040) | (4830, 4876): 1.01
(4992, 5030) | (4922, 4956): 1.10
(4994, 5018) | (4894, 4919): 1.12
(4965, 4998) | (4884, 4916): 1.11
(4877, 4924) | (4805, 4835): 0.96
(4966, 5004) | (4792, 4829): 1.03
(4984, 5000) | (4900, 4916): 1.14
